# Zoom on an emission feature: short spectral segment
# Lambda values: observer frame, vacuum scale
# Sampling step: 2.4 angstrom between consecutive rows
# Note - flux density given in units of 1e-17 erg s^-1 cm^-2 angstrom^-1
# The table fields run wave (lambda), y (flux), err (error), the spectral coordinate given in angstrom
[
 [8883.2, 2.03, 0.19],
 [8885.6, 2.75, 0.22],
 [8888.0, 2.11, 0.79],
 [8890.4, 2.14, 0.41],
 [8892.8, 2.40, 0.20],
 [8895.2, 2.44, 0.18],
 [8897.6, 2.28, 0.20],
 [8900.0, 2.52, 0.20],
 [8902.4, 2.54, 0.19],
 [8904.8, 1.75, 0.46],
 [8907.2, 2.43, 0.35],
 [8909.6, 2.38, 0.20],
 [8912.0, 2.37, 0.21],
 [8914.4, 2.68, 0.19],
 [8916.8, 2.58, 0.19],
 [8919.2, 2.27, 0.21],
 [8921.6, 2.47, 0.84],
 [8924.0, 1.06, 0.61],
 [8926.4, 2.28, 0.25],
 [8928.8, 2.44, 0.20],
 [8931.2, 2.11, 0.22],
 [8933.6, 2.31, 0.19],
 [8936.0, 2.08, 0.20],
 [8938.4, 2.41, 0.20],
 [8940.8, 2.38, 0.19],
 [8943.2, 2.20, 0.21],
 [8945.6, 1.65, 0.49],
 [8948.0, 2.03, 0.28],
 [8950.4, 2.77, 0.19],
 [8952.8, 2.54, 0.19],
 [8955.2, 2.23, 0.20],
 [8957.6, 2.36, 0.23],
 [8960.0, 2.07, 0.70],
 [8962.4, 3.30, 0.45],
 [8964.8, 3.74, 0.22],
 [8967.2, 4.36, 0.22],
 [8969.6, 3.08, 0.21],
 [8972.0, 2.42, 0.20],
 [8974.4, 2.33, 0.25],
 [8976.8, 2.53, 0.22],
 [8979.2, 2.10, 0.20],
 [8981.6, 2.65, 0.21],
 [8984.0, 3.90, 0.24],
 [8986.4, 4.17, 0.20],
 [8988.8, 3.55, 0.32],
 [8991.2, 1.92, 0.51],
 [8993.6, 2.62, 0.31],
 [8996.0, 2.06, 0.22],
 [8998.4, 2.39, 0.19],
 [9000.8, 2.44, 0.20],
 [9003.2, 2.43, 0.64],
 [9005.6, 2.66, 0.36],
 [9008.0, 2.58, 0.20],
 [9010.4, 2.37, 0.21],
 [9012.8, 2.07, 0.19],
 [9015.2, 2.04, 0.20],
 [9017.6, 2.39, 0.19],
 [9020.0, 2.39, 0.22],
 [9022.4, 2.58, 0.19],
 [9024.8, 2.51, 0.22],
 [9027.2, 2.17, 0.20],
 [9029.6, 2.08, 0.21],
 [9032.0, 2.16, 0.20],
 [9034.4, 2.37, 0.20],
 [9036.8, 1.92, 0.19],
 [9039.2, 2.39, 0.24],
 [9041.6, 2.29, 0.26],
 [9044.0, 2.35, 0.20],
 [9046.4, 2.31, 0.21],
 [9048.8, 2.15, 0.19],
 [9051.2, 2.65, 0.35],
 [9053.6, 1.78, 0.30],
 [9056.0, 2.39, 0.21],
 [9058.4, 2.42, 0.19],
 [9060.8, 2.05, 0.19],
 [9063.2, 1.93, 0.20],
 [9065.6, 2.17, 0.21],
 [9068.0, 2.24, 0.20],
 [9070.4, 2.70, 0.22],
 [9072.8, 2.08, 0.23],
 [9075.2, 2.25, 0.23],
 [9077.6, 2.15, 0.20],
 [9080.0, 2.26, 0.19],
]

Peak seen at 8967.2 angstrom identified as [S II] 6716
